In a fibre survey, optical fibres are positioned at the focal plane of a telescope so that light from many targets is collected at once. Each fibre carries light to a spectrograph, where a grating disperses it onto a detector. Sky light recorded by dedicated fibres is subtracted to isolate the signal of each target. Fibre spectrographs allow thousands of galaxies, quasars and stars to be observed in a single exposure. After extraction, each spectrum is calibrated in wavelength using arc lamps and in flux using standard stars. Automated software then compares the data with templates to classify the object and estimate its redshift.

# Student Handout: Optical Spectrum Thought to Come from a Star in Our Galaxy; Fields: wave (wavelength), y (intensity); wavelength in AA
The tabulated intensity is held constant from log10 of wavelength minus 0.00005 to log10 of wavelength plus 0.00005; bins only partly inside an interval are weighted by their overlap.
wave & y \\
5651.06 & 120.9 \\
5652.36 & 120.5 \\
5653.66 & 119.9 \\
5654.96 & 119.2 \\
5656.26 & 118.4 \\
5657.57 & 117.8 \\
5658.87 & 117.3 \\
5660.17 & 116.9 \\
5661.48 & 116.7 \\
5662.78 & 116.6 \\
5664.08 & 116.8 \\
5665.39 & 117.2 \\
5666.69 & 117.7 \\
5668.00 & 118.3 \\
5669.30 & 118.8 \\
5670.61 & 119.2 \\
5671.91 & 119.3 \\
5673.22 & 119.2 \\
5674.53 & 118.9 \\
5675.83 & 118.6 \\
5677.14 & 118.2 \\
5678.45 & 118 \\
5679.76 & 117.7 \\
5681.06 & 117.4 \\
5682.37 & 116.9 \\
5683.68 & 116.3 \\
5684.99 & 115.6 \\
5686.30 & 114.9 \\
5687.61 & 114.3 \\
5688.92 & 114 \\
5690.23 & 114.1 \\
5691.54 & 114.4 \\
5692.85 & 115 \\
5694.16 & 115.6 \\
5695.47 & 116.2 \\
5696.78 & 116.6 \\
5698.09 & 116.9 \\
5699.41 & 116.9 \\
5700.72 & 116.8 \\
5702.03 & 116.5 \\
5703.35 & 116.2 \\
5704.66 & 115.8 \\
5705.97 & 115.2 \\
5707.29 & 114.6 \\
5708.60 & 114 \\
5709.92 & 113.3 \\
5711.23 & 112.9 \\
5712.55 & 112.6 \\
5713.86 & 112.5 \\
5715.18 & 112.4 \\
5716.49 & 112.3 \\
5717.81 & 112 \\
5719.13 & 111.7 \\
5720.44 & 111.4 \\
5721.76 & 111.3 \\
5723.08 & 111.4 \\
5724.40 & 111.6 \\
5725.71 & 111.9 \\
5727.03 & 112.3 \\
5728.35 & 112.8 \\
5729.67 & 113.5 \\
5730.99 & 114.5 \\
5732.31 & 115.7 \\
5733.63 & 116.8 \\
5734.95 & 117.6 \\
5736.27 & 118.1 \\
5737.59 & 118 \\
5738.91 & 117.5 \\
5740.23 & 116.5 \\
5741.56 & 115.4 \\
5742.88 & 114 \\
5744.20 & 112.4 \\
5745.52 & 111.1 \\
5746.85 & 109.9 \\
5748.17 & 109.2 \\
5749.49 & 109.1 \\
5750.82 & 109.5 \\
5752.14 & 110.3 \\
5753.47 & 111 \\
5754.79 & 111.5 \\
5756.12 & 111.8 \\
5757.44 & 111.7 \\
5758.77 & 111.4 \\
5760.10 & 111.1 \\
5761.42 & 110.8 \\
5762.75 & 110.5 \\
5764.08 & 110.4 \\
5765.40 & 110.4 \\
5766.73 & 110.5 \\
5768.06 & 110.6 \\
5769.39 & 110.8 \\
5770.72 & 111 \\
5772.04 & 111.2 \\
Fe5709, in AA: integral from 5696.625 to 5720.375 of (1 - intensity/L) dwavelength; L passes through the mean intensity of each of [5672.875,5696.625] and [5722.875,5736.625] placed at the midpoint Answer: 0.2 AA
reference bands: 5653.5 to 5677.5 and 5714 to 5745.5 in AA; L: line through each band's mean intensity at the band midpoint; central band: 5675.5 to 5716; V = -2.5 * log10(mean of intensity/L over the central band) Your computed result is 0.006 mag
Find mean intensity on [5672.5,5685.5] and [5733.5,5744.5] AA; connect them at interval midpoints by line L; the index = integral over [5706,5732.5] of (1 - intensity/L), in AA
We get 0.92 AA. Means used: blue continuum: 118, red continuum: 116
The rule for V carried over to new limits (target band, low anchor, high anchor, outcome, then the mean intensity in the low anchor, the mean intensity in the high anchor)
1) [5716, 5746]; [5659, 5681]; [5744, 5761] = -0.01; 118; 111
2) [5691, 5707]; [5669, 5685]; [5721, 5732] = 0.00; 118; 112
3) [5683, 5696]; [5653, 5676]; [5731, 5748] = 0.02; 118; 115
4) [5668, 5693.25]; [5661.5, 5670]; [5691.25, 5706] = 0.00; 118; 116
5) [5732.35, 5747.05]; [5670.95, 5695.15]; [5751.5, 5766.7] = -0.03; 117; 111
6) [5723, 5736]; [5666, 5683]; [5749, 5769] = -0.01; 118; 111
